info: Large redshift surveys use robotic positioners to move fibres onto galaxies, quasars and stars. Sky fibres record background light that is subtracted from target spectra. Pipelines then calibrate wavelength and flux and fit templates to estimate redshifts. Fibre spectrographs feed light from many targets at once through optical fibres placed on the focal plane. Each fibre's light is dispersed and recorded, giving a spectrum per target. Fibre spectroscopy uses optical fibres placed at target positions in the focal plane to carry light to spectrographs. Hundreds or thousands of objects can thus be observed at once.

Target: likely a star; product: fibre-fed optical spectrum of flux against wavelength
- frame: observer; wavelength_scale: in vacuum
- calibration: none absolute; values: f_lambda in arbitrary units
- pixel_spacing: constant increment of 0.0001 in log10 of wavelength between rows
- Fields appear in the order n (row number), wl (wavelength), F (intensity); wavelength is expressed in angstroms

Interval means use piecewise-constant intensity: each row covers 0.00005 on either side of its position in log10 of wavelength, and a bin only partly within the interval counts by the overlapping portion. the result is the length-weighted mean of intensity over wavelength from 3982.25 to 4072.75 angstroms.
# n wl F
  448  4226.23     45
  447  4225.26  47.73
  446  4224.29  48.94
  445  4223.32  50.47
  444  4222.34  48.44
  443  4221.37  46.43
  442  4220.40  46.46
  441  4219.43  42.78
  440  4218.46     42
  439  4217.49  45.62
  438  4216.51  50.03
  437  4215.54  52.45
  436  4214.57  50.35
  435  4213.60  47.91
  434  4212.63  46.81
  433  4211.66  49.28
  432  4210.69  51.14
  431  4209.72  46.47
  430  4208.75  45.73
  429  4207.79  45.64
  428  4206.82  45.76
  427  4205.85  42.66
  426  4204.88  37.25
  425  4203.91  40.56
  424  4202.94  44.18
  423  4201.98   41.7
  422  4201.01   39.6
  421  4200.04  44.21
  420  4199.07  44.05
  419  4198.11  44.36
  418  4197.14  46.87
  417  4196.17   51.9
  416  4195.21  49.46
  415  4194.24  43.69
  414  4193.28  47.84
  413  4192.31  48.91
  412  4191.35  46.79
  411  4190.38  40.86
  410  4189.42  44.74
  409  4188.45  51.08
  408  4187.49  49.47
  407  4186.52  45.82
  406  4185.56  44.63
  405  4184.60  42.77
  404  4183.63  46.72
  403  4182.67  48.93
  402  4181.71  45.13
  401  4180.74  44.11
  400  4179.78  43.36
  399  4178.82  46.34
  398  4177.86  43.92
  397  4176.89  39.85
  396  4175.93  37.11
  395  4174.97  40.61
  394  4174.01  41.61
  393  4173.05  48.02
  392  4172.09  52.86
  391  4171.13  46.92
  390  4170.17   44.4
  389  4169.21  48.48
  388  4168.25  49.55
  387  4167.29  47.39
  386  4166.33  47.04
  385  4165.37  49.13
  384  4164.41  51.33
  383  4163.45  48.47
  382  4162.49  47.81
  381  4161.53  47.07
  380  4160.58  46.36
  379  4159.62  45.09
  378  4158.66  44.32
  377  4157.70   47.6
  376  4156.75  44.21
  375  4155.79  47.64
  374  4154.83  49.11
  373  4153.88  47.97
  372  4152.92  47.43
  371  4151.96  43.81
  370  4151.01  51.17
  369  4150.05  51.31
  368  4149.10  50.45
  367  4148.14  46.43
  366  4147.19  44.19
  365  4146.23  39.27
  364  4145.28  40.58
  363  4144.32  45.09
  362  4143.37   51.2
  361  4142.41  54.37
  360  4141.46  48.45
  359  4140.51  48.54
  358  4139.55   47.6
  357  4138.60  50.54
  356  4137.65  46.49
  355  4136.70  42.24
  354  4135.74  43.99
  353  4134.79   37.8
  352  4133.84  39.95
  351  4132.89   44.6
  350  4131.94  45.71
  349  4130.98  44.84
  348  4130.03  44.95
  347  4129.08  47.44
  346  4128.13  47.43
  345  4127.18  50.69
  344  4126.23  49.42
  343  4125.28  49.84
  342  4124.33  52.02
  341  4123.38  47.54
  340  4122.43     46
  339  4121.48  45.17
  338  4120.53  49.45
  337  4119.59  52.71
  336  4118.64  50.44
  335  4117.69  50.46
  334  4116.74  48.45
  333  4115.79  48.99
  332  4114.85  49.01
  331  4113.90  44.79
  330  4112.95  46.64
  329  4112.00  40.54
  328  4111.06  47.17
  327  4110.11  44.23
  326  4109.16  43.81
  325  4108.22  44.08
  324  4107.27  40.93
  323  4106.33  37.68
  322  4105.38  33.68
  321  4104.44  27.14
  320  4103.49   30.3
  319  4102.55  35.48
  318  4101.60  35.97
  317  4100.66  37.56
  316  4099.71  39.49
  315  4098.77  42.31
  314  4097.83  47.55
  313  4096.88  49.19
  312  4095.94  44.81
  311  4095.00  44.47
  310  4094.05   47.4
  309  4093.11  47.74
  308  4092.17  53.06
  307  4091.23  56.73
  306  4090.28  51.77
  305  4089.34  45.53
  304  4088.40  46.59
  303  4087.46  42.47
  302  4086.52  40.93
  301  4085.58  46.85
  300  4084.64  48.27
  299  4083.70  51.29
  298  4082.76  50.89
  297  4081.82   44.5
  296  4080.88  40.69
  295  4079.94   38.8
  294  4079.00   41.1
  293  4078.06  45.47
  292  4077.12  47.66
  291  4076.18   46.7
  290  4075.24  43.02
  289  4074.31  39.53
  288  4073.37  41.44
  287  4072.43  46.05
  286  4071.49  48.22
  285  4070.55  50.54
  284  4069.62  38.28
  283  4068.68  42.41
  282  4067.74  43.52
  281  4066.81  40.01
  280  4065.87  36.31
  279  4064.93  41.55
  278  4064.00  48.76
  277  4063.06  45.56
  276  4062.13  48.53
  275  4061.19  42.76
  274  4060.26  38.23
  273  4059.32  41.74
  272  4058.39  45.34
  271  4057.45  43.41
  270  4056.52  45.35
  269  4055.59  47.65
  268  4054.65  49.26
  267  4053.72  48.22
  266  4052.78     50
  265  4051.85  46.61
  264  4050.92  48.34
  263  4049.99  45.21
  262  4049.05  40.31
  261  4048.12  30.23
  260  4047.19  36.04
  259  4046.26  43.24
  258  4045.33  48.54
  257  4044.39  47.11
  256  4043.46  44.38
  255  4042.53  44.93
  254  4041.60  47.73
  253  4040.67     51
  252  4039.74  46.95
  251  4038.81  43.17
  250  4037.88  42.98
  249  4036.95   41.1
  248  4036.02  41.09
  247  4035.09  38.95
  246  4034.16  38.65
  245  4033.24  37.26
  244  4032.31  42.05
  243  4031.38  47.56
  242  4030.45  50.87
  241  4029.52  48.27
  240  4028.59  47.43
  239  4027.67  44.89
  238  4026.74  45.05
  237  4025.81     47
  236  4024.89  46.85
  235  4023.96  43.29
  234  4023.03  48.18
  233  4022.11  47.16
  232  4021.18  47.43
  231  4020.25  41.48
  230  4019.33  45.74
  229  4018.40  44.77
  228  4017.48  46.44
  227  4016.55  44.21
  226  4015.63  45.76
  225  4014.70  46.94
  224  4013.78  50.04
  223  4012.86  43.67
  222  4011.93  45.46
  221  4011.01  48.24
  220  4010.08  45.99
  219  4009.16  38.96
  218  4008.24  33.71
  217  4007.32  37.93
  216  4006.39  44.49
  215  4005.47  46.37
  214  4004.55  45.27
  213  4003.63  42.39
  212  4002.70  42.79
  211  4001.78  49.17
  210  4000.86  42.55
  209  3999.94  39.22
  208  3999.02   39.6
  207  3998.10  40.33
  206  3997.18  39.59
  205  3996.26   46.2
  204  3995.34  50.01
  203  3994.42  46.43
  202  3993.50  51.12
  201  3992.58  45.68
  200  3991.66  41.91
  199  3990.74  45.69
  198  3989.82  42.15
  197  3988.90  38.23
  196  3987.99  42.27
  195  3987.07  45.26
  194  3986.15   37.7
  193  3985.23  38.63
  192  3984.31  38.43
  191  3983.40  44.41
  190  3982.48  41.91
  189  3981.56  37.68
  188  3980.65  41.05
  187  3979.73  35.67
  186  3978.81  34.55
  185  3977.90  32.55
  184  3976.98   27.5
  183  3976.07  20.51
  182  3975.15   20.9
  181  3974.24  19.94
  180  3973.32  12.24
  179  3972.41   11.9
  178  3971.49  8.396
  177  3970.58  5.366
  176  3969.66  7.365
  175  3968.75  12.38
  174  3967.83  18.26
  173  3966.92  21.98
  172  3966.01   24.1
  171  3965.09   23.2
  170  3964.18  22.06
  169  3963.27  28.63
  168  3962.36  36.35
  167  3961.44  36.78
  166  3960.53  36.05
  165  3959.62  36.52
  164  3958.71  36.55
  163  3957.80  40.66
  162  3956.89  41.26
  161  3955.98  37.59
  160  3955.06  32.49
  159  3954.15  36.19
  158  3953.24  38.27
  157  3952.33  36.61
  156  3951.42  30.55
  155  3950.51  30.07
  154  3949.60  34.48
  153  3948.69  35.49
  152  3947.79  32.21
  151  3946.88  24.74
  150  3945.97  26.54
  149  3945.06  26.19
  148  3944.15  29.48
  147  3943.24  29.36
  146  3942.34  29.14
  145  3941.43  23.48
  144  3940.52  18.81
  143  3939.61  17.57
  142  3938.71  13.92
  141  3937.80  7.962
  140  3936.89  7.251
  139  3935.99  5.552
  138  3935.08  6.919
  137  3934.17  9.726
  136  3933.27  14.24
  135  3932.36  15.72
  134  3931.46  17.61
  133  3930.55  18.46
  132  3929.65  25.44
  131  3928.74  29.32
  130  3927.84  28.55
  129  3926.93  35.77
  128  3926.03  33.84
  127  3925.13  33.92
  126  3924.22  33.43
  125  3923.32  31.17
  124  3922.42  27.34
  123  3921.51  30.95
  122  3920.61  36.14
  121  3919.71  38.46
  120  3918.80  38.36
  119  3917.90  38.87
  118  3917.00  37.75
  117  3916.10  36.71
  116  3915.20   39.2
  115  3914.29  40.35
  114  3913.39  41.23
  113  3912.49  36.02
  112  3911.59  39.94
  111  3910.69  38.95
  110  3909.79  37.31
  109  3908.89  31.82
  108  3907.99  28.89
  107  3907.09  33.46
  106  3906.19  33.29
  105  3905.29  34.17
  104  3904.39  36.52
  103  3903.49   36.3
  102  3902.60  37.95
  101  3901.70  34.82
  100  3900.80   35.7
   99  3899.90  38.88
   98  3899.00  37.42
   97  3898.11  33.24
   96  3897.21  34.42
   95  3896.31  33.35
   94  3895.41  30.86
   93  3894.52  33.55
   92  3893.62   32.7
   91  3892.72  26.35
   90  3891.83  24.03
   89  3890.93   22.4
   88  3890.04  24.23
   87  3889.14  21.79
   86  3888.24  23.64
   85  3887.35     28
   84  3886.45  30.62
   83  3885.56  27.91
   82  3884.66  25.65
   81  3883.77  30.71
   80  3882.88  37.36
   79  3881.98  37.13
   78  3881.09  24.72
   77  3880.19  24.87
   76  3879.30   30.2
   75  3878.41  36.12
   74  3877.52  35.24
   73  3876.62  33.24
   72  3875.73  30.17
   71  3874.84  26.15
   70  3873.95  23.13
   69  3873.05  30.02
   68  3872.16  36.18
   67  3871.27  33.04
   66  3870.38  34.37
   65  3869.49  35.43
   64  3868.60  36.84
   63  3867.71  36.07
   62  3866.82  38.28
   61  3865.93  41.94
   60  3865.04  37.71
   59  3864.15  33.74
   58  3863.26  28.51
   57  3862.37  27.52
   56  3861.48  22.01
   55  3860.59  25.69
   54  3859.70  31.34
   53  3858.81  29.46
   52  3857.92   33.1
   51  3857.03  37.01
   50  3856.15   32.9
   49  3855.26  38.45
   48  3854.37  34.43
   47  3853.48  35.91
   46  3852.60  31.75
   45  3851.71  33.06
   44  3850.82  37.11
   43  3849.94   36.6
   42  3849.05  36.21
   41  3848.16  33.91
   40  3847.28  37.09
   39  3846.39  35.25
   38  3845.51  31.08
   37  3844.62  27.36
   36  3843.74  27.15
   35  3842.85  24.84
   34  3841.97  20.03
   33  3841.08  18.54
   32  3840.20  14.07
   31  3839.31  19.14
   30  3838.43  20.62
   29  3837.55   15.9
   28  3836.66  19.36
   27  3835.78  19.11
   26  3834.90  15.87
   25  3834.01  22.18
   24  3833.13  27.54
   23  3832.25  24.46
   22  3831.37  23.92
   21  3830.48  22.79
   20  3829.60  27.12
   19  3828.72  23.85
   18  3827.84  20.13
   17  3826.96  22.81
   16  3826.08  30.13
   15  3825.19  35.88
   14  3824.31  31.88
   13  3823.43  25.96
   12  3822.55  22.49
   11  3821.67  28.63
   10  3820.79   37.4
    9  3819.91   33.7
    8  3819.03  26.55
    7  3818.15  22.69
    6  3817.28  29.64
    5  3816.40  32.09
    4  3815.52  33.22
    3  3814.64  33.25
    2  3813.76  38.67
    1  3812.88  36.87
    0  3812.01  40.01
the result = 44.1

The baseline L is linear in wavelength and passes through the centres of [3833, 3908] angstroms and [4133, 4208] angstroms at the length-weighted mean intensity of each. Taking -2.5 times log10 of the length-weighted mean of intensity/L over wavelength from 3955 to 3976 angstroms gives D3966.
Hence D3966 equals 0.389 mag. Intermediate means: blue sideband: 30.4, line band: 24.6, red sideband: 45.8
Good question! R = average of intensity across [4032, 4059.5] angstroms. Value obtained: 43.9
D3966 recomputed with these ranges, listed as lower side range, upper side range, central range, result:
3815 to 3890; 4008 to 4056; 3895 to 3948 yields 0.19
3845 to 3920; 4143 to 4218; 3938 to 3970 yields 0.26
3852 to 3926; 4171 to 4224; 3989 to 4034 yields -0.17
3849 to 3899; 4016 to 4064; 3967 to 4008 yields 0.16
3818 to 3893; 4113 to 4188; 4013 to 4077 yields -0.11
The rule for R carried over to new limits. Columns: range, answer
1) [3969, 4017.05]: 37.7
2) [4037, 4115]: 44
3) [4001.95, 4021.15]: 44.2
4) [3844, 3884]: 32.8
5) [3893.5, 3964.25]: 30.8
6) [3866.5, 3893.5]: 30.1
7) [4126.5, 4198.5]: 46.3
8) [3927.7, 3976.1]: 23.9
